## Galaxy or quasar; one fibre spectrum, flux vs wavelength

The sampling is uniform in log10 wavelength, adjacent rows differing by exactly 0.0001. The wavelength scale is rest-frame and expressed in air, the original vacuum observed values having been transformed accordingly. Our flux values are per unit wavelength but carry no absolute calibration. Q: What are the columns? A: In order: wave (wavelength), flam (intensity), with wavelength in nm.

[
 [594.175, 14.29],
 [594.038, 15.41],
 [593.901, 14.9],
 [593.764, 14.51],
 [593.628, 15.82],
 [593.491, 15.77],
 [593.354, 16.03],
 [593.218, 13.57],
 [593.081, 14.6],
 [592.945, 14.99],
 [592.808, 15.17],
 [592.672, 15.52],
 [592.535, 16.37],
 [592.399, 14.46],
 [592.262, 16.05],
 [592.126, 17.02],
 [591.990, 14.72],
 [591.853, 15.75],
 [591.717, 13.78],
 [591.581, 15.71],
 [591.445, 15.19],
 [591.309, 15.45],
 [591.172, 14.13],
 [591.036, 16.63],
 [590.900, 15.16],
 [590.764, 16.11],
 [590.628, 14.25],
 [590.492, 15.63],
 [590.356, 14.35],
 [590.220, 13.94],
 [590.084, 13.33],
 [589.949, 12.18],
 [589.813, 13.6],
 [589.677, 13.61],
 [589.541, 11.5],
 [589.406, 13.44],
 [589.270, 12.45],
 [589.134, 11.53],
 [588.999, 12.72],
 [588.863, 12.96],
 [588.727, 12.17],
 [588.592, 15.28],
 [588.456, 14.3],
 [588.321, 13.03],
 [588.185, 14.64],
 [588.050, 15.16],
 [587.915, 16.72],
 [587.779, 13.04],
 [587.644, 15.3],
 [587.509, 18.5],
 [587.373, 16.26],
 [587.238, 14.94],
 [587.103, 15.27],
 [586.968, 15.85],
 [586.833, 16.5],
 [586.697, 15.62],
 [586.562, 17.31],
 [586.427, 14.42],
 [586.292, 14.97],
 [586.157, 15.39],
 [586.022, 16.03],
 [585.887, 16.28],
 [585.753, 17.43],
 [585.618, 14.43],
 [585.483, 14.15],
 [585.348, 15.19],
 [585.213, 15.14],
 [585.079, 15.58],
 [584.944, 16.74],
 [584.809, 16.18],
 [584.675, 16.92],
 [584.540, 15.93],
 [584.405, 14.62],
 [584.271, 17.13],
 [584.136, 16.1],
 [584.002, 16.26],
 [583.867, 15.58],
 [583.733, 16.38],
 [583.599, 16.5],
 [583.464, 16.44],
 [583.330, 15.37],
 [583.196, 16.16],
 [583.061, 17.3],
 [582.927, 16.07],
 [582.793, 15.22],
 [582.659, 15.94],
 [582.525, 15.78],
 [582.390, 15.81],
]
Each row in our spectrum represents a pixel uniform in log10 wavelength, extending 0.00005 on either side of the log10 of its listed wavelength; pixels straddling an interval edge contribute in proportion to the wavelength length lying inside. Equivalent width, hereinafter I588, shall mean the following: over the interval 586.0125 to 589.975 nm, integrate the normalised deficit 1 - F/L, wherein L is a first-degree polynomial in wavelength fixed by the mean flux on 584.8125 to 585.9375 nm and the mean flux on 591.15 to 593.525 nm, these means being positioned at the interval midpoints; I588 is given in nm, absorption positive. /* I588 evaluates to 0.26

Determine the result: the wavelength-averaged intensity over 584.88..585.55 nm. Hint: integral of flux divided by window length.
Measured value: 15.4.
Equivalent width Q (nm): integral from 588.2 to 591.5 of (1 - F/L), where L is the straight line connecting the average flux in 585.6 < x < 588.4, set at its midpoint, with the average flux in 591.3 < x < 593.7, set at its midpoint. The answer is 0.34 nm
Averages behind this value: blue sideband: 15.6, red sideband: 15.3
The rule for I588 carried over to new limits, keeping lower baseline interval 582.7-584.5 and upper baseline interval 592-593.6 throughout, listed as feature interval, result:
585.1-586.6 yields 0.04 nm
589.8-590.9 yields 0.09 nm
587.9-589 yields 0.12 nm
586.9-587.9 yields 0.01 nm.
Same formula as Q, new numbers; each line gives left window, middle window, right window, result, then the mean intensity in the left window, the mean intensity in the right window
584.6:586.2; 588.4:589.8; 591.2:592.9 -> 0.23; 15.8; 15.4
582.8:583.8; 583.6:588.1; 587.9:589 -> -0.19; 16.3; 14.1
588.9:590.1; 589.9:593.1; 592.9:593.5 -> -0.26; 12.7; 14.9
